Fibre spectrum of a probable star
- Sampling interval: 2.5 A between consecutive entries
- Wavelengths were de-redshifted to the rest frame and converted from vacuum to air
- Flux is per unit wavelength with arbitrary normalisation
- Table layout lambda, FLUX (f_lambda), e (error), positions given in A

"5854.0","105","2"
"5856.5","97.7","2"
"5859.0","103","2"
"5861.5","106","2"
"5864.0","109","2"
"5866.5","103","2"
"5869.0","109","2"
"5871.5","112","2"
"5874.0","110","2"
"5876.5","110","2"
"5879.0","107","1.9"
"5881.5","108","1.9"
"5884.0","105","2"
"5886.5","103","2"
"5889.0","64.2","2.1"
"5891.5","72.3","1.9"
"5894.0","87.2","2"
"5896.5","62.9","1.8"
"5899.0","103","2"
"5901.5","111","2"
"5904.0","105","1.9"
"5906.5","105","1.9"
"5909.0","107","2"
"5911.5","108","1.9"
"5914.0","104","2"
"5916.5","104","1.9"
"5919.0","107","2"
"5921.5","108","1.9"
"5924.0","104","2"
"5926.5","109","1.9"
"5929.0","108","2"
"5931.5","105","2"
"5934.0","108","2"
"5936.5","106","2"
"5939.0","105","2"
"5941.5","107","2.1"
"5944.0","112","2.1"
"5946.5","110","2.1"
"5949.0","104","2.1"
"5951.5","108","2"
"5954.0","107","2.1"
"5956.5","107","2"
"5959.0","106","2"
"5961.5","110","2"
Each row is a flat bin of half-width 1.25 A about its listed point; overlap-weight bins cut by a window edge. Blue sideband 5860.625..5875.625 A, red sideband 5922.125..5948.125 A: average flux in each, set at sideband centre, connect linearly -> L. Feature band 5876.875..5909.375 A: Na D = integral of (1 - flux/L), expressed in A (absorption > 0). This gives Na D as 3.74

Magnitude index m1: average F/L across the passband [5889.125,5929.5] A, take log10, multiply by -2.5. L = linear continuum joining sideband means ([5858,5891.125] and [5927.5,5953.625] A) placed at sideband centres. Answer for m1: 0.07 mag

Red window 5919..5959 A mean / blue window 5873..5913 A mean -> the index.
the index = 1.1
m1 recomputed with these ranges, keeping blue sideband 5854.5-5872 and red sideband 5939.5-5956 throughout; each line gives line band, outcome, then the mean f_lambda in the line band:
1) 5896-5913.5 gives 0.05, 102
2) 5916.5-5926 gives 0.01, 106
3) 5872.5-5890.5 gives 0.05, 101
